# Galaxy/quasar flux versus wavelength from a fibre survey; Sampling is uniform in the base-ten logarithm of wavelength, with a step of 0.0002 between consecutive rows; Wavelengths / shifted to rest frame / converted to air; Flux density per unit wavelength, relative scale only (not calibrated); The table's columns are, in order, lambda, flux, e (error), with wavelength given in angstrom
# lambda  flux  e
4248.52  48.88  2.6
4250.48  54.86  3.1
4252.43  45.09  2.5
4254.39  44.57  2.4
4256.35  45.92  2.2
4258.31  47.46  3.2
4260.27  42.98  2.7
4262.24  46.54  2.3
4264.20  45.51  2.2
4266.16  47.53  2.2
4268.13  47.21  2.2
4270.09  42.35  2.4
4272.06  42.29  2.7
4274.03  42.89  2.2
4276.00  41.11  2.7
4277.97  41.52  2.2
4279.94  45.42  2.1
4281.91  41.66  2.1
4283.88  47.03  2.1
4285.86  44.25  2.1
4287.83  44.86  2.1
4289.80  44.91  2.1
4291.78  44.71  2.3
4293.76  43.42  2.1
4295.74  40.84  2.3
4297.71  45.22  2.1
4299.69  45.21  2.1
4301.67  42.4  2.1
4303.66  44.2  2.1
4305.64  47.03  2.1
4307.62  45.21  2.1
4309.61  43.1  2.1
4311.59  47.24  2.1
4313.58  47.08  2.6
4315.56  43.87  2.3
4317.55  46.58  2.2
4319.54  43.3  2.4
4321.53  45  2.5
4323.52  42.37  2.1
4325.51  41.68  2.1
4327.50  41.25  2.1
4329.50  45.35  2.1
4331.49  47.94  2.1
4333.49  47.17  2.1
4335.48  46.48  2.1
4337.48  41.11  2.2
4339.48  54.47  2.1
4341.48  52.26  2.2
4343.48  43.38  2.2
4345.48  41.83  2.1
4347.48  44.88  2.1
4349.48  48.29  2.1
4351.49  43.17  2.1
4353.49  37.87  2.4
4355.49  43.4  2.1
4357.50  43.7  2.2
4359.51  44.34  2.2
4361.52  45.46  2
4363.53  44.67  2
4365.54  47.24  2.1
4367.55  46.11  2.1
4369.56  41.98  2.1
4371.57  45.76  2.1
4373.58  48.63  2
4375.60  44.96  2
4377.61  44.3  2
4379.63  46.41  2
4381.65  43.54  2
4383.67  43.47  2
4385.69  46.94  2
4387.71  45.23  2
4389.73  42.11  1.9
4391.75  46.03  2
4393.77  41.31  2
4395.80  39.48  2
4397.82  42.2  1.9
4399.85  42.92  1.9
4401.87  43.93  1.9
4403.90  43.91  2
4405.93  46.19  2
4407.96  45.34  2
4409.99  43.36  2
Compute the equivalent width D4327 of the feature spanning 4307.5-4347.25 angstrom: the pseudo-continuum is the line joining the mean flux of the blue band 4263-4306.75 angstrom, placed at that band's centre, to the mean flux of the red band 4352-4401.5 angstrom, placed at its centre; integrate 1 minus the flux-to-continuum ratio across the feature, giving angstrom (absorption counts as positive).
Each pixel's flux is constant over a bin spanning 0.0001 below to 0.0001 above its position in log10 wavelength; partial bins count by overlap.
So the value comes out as -1.1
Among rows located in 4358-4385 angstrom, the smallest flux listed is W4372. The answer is 41.98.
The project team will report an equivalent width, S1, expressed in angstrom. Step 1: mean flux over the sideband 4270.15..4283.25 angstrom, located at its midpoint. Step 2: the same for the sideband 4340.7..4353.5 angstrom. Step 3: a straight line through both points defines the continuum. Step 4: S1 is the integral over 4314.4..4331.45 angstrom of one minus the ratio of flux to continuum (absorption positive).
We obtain 0.1 angstrom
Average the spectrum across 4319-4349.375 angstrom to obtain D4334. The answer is 45.4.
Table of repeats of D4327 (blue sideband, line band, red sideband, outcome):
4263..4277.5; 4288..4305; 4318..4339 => 0.1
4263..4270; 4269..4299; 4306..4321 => 1.5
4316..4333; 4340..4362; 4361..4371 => 0.1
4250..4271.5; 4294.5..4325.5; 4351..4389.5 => 0.6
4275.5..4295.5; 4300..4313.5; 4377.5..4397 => -0.4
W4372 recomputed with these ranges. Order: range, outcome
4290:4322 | 40.84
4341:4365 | 37.87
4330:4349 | 41.11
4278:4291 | 41.66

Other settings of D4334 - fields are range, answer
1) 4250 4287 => 44.9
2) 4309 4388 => 45.1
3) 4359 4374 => 45.5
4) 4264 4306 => 44.1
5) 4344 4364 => 43.7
